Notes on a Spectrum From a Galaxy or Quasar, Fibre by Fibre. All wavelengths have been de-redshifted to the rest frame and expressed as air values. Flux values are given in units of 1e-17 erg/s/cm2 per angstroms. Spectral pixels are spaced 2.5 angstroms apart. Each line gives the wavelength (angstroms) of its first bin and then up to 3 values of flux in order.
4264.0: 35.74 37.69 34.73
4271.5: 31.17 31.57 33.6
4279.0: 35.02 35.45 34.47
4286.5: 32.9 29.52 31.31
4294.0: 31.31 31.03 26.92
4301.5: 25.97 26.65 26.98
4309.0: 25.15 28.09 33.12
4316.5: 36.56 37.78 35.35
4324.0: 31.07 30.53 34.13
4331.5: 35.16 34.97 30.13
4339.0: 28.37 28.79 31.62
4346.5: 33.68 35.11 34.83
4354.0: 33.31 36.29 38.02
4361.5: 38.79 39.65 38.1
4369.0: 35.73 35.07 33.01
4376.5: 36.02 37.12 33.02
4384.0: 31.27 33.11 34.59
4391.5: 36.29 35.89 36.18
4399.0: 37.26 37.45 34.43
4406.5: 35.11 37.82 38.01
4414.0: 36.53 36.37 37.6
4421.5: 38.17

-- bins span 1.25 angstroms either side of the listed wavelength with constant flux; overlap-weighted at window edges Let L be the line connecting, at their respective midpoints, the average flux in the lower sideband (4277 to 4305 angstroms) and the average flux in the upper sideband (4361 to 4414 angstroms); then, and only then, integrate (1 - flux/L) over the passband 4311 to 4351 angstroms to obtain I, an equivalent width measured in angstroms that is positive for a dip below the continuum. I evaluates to 0.2 angstroms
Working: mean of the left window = 31.1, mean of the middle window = 32.9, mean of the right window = 35.9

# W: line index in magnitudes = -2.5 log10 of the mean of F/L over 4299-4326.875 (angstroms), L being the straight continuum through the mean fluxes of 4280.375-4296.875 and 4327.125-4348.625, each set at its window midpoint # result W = 0.06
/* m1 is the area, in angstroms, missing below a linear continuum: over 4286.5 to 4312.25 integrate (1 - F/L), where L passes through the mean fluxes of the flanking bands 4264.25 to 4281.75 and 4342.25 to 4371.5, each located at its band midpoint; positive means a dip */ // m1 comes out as 4.6 angstroms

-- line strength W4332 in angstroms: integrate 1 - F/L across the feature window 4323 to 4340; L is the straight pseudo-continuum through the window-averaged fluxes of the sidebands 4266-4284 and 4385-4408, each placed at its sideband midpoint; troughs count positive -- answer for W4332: 1.29 angstroms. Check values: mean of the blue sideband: 34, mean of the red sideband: 35.6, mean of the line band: 32.1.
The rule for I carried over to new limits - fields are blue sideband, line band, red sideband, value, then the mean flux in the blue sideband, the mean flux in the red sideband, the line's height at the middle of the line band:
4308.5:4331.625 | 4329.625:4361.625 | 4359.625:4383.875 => 0.8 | 32.8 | 36.1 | 34.4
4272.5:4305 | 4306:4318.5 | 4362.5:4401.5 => 0.7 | 31.2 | 35.6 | 32.3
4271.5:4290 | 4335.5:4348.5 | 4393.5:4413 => 1.5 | 33.1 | 36.5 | 34.8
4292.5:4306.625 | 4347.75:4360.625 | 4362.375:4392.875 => -0.9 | 28.3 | 35.3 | 33.2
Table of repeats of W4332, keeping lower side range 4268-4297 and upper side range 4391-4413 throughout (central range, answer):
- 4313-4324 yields -0.5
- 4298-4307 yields 1.8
